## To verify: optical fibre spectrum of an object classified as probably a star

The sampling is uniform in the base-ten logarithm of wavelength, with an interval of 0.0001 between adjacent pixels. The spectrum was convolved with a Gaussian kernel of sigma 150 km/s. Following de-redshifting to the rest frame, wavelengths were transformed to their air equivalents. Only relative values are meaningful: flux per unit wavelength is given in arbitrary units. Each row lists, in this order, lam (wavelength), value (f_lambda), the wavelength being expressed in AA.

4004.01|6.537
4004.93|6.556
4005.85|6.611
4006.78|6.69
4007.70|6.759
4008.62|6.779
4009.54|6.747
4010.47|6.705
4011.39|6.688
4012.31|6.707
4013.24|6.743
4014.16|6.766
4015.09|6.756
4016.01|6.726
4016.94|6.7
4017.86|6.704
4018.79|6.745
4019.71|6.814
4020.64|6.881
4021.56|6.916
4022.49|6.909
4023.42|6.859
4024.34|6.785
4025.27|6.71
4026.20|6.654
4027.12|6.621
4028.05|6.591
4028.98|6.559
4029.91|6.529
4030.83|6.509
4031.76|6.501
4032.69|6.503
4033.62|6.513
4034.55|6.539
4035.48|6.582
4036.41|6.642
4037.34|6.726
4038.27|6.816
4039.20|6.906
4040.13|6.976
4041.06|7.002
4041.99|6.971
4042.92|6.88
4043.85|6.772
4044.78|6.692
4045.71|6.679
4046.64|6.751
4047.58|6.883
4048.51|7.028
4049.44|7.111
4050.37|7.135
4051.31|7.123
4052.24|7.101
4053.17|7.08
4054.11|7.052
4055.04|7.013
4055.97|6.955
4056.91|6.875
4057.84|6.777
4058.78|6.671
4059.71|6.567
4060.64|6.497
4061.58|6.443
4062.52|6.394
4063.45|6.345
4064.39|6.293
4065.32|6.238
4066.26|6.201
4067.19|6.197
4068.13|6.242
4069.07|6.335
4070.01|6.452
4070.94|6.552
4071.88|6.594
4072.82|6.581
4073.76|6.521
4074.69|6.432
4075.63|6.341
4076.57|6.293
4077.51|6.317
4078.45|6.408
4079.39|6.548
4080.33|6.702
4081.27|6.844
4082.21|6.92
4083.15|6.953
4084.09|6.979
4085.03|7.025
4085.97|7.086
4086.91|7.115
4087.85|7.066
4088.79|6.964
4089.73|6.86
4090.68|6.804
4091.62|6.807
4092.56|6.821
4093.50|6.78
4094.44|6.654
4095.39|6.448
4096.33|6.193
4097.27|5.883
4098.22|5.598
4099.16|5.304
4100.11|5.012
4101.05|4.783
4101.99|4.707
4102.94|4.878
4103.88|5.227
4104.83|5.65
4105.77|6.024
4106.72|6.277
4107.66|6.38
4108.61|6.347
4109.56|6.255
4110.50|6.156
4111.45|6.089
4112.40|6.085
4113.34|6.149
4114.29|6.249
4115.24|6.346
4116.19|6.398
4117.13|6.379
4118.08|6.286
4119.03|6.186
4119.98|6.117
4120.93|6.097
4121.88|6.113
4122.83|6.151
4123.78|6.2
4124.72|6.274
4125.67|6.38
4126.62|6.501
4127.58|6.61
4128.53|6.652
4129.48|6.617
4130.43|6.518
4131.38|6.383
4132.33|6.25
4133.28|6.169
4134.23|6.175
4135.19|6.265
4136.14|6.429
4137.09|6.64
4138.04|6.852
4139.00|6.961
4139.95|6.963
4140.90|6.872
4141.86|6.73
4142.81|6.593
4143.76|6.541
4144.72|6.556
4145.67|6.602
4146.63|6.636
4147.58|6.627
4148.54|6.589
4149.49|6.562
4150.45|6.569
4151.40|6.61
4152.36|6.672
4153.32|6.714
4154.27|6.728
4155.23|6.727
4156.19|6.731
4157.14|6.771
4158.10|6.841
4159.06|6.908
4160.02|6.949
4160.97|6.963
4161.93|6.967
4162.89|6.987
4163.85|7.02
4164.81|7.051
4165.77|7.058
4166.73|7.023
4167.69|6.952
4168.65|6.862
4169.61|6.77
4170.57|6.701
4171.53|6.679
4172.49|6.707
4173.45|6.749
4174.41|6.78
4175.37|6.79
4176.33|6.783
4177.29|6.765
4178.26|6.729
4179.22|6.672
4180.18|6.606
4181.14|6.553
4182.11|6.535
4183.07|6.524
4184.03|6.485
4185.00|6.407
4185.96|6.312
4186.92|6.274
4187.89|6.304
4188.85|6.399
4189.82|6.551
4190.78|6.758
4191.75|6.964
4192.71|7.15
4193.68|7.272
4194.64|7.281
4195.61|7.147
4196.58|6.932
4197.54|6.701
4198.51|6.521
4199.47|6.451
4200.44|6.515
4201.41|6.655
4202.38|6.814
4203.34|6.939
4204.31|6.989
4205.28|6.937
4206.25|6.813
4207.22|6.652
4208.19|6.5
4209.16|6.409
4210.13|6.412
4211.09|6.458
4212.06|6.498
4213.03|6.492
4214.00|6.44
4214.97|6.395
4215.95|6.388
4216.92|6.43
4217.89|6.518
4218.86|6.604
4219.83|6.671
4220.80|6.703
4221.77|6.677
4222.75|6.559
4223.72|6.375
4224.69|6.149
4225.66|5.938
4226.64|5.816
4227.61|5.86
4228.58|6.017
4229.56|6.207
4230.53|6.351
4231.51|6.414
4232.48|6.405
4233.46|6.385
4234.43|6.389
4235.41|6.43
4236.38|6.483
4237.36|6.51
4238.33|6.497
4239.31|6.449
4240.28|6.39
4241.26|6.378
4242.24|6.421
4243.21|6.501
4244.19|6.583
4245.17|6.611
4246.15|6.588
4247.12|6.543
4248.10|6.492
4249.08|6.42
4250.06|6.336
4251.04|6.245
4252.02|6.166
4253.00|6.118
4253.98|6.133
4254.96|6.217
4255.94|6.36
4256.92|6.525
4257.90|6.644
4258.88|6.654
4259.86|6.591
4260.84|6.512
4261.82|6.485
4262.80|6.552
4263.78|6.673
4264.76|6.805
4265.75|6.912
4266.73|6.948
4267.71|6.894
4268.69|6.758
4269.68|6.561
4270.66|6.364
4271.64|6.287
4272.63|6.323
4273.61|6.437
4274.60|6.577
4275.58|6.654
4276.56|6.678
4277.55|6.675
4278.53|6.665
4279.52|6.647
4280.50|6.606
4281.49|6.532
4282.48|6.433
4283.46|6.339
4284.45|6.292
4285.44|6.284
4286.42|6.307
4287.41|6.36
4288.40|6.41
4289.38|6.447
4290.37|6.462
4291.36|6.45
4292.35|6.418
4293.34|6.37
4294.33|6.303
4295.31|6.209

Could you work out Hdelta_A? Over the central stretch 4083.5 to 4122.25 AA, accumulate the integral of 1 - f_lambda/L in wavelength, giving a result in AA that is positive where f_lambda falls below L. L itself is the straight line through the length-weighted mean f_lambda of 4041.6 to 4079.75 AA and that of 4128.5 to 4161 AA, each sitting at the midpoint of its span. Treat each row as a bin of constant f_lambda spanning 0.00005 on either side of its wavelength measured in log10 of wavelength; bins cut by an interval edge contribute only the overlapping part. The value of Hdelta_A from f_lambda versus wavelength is 2.5 AA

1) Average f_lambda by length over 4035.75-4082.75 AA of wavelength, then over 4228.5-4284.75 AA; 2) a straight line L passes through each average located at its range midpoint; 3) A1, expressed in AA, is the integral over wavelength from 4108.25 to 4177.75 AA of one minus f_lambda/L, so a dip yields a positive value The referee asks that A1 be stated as 0.15 AA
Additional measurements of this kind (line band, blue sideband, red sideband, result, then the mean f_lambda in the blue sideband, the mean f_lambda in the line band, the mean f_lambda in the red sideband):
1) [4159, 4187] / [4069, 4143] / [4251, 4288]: -1.5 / 6.36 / 6.76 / 6.51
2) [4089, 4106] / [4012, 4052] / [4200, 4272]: 1.9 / 6.77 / 5.93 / 6.48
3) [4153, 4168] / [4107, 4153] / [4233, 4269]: -1.0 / 6.43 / 6.9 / 6.5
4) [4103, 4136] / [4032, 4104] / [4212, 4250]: 1.4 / 6.55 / 6.22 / 6.41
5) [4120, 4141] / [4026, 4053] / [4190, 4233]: 0.7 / 6.77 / 6.44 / 6.57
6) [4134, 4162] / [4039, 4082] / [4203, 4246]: -0.6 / 6.67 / 6.69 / 6.45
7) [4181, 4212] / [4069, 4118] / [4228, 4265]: -1.4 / 6.32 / 6.67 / 6.43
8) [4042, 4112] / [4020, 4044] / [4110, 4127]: 0.0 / 6.72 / 6.47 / 6.23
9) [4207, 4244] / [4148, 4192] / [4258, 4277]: 1.5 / 6.72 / 6.4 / 6.62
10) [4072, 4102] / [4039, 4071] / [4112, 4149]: 0.7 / 6.72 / 6.46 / 6.44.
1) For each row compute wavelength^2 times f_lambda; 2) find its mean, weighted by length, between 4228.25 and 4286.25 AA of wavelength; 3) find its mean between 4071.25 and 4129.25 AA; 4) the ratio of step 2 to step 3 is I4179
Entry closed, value 1.11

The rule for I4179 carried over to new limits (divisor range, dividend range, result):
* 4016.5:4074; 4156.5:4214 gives 1.08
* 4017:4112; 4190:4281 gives 1.09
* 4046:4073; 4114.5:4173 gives 1.03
